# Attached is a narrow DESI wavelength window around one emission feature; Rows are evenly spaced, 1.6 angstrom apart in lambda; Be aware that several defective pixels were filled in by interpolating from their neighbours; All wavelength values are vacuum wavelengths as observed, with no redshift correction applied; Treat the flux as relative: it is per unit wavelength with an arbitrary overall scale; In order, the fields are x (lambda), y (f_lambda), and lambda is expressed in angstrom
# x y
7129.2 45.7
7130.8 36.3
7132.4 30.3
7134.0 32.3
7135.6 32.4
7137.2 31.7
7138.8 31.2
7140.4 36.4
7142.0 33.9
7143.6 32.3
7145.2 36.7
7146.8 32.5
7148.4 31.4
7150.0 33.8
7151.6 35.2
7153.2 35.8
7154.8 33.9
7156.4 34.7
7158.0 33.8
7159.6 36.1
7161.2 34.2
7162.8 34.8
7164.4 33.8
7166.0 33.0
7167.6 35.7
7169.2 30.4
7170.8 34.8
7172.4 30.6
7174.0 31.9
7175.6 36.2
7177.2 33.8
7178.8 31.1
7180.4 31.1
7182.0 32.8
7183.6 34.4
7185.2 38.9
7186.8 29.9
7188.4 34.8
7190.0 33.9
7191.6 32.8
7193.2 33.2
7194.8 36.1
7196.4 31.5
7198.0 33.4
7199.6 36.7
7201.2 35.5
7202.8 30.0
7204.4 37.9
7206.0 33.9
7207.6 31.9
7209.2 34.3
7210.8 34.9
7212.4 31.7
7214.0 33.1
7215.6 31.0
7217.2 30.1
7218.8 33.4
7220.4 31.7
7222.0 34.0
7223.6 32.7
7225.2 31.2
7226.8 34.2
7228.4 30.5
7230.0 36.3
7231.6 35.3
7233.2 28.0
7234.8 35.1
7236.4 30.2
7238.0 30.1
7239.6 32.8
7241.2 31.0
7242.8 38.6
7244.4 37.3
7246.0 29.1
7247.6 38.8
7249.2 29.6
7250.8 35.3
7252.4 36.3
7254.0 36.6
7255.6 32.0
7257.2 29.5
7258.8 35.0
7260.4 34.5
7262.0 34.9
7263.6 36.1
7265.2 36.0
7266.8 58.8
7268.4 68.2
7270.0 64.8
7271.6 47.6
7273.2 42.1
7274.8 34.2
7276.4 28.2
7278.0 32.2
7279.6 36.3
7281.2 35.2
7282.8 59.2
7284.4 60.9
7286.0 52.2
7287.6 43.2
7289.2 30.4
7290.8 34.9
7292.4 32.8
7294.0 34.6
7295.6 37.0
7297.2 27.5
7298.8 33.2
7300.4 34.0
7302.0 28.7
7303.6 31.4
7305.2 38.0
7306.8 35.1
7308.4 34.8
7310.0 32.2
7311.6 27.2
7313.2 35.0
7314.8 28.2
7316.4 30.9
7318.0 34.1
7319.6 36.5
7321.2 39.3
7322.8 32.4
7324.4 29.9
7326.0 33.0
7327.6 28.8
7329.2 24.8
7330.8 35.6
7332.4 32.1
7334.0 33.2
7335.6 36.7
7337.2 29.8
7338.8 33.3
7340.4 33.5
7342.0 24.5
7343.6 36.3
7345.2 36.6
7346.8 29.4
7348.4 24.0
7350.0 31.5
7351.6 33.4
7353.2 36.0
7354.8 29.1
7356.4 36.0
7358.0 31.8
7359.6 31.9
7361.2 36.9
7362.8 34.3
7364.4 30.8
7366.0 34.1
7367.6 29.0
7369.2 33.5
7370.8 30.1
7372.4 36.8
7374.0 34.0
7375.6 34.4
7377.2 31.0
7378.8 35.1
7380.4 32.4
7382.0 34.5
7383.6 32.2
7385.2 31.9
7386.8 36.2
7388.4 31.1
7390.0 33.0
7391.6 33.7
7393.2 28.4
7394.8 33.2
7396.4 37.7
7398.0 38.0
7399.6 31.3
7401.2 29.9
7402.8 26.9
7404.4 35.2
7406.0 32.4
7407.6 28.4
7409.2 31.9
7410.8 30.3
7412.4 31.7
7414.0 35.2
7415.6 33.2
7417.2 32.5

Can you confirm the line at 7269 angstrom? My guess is [S II]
